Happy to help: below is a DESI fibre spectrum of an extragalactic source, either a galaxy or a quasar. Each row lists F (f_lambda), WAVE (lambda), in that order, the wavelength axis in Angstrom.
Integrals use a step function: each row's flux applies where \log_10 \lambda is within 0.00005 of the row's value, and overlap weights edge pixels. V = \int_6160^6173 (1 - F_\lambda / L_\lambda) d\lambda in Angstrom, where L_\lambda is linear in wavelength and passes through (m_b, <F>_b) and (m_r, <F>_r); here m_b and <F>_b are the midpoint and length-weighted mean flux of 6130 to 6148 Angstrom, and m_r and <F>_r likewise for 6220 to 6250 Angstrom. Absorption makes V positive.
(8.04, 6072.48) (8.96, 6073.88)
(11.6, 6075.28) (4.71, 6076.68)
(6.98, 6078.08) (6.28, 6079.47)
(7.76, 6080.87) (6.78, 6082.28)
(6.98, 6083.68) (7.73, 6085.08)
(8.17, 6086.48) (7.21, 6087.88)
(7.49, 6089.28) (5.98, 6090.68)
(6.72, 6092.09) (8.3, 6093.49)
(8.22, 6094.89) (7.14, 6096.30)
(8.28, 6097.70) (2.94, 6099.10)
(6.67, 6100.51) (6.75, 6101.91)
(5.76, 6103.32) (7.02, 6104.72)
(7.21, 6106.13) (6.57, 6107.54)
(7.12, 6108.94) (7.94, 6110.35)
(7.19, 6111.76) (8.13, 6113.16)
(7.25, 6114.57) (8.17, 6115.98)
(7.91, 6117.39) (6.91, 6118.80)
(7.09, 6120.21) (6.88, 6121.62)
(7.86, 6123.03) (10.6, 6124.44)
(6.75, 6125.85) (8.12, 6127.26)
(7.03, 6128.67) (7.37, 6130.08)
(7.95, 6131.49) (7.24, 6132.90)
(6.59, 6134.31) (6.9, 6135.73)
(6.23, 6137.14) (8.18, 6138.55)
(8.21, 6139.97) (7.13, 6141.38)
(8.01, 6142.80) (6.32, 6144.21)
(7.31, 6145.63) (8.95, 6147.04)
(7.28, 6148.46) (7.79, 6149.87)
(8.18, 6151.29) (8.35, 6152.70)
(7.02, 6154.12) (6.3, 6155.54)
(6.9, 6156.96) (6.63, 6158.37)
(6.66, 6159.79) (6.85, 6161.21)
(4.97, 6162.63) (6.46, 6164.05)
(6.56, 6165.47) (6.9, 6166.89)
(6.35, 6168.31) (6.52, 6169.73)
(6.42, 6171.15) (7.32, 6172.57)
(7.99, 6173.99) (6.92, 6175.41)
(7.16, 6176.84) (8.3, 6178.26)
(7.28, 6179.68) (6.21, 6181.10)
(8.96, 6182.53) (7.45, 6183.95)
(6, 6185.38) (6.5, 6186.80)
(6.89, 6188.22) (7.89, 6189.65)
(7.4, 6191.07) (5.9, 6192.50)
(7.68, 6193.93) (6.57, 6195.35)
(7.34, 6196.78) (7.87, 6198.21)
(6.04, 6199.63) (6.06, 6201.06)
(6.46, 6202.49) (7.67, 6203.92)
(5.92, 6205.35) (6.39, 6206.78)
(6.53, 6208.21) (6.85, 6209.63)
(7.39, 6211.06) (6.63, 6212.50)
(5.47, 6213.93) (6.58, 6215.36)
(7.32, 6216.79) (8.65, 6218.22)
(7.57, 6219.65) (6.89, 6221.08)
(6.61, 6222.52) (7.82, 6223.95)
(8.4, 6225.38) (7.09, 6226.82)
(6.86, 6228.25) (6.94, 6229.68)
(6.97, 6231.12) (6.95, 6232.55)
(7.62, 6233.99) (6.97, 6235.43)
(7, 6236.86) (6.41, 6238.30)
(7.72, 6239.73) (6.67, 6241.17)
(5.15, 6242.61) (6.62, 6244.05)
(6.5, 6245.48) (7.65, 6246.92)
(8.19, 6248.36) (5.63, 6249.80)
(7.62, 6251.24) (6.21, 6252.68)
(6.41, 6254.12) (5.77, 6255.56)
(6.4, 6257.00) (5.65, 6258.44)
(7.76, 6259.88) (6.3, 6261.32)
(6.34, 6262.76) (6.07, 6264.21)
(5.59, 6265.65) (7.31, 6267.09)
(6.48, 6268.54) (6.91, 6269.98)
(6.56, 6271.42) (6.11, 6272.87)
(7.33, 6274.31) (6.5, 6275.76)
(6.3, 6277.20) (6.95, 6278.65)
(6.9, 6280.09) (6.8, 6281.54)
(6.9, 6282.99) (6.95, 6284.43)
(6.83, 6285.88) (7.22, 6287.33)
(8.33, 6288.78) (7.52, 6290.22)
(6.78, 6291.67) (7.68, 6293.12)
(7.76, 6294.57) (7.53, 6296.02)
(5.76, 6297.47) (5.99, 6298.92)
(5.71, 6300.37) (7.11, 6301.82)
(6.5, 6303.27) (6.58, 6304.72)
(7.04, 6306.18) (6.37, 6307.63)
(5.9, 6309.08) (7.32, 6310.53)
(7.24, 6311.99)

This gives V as 1.5 Angstrom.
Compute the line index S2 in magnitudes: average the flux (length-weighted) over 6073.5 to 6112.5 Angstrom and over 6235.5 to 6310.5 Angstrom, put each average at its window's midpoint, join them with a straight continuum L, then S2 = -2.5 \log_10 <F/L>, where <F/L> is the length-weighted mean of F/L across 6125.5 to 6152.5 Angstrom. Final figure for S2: -0.07 mag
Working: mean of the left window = 7.15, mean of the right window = 6.72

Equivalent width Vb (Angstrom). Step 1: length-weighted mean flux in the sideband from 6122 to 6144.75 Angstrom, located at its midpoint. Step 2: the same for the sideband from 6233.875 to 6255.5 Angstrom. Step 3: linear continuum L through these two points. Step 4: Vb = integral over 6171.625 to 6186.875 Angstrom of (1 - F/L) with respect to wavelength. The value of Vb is -0.2 Angstrom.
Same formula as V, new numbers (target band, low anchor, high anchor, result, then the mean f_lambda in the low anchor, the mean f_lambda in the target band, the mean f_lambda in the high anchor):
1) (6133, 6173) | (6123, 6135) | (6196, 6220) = 2.23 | 7.72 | 7.05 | 6.86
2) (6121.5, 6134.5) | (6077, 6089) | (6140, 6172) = -1.17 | 7.17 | 7.72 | 7.02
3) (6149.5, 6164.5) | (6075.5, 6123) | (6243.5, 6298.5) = 0.19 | 7.1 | 6.91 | 6.79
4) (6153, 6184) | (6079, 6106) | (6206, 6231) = 0.43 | 6.97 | 6.92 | 7.05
